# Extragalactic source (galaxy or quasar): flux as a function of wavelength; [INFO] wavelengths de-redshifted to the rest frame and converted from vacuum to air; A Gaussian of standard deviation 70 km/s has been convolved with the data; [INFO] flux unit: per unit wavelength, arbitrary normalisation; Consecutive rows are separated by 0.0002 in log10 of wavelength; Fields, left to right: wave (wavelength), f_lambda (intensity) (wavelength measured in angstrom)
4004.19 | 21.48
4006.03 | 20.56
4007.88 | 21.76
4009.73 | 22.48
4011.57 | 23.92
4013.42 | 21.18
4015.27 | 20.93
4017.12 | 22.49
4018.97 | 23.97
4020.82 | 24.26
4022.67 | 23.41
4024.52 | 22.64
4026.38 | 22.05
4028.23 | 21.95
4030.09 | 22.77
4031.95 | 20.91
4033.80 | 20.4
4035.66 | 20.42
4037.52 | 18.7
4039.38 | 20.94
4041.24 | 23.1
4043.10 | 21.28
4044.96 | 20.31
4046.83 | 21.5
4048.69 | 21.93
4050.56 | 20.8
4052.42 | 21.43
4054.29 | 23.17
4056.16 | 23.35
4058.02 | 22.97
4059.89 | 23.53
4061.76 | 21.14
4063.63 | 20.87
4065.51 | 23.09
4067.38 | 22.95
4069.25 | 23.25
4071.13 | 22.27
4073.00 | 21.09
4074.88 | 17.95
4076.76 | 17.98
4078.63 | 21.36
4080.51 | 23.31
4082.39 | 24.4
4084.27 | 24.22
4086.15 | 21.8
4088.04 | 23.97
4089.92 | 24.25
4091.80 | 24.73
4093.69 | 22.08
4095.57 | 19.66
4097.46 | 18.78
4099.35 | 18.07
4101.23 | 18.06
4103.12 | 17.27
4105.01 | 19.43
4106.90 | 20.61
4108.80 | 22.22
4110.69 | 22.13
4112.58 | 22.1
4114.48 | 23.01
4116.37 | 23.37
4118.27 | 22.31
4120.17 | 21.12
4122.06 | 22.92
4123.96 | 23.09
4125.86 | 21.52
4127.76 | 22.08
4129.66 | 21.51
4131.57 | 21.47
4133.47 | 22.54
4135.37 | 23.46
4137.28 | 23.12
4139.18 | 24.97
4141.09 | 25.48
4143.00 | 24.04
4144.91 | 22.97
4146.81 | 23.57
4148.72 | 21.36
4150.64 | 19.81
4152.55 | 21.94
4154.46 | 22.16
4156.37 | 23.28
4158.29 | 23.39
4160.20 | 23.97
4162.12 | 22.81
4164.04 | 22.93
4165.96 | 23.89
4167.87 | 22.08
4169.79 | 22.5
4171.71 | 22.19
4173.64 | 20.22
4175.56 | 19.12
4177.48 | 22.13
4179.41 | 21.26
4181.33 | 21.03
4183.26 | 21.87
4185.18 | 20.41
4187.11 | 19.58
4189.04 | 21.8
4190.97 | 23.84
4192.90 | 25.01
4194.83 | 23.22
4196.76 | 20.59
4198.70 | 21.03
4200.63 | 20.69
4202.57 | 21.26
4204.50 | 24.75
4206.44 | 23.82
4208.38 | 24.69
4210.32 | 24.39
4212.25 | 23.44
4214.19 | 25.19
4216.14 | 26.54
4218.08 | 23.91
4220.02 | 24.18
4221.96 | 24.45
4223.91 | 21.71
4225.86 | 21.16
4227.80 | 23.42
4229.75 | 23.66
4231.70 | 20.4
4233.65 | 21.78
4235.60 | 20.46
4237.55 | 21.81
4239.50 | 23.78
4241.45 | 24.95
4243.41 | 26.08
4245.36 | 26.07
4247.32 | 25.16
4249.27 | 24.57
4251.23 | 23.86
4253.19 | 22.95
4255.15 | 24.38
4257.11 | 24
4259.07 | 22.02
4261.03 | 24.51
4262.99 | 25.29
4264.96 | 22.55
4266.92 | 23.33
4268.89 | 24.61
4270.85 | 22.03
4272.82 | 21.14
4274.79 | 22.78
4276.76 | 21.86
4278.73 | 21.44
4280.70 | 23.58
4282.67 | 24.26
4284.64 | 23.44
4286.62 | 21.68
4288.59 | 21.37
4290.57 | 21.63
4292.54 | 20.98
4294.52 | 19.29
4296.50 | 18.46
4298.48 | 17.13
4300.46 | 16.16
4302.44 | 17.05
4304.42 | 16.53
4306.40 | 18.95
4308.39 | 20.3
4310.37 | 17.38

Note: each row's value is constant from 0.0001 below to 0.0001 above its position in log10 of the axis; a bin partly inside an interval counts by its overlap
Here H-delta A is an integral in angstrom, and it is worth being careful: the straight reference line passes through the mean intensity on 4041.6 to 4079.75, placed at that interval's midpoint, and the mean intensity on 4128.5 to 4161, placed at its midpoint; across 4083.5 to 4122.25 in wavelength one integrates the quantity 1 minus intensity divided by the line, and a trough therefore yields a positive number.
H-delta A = 1.3 angstrom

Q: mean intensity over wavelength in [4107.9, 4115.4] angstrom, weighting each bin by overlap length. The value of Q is 22.4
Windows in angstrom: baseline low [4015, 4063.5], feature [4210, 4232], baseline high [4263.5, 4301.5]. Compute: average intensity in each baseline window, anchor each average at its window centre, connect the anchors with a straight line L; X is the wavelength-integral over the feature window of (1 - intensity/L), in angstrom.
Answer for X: -2.0 angstrom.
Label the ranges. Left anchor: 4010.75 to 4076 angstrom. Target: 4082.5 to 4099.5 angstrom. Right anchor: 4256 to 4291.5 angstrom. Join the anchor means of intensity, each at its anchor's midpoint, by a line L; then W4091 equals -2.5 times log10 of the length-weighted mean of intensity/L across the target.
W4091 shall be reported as -0.01 mag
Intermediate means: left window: 21.9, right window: 22.9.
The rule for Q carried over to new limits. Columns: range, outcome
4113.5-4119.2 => 22.9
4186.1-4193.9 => 22.5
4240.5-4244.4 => 25.5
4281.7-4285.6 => 23.9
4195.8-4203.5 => 20.9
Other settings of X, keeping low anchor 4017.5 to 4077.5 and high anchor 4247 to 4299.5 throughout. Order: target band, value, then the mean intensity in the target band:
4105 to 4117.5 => 0.0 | 22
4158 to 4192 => 0.4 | 21.9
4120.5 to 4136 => -0.2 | 22.3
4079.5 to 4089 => -0.7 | 23.5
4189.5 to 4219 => -1.6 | 23.5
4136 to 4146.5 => -0.9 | 24.1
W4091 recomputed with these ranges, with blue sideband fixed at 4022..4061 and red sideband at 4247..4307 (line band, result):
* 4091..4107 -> 0.11 mag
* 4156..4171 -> -0.06 mag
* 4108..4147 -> -0.05 mag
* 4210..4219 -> -0.14 mag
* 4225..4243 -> -0.03 mag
